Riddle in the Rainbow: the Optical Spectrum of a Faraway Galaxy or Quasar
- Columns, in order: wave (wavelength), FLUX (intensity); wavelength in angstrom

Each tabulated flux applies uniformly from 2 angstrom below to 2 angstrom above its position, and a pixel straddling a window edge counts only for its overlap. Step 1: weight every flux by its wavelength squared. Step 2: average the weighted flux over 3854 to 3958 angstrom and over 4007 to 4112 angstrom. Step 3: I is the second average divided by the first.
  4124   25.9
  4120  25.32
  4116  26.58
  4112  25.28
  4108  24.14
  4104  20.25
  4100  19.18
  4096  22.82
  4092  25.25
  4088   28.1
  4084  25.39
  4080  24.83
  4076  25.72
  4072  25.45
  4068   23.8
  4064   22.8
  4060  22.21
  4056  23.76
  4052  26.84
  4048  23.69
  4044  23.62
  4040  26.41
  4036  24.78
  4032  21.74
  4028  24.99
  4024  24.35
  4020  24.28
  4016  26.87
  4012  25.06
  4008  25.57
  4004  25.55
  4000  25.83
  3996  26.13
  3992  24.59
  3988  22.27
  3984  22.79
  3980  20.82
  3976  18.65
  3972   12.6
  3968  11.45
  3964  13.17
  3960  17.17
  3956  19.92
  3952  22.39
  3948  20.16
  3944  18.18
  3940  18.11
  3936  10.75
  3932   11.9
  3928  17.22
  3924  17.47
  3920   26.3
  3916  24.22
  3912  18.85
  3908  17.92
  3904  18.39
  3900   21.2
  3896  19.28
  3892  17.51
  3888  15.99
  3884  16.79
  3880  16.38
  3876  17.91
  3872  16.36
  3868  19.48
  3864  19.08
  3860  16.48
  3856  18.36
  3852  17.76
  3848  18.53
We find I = 1.43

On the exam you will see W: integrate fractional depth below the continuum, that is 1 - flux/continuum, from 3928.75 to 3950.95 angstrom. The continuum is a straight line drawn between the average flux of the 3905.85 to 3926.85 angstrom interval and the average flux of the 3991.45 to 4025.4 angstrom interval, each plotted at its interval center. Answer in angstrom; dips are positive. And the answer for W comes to 5.9 angstrom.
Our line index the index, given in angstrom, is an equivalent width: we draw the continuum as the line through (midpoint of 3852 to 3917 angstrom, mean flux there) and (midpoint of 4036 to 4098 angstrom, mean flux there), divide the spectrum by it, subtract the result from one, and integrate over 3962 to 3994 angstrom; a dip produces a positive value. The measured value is 5.0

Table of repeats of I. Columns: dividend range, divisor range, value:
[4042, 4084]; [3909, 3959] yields 1.39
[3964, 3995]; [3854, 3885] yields 1.13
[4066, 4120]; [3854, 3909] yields 1.51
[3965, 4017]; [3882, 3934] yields 1.22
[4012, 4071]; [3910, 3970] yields 1.44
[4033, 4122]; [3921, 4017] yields 1.30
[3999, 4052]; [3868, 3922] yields 1.40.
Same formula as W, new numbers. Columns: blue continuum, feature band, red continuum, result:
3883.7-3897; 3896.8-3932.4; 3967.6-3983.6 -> -4.9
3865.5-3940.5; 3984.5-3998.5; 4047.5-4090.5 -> -1.7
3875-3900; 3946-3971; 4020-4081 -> 4.0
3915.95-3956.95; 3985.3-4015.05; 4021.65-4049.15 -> -3.8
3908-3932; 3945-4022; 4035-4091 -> 2.9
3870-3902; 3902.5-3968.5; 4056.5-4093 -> 5.0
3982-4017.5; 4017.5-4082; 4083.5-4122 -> 0.6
